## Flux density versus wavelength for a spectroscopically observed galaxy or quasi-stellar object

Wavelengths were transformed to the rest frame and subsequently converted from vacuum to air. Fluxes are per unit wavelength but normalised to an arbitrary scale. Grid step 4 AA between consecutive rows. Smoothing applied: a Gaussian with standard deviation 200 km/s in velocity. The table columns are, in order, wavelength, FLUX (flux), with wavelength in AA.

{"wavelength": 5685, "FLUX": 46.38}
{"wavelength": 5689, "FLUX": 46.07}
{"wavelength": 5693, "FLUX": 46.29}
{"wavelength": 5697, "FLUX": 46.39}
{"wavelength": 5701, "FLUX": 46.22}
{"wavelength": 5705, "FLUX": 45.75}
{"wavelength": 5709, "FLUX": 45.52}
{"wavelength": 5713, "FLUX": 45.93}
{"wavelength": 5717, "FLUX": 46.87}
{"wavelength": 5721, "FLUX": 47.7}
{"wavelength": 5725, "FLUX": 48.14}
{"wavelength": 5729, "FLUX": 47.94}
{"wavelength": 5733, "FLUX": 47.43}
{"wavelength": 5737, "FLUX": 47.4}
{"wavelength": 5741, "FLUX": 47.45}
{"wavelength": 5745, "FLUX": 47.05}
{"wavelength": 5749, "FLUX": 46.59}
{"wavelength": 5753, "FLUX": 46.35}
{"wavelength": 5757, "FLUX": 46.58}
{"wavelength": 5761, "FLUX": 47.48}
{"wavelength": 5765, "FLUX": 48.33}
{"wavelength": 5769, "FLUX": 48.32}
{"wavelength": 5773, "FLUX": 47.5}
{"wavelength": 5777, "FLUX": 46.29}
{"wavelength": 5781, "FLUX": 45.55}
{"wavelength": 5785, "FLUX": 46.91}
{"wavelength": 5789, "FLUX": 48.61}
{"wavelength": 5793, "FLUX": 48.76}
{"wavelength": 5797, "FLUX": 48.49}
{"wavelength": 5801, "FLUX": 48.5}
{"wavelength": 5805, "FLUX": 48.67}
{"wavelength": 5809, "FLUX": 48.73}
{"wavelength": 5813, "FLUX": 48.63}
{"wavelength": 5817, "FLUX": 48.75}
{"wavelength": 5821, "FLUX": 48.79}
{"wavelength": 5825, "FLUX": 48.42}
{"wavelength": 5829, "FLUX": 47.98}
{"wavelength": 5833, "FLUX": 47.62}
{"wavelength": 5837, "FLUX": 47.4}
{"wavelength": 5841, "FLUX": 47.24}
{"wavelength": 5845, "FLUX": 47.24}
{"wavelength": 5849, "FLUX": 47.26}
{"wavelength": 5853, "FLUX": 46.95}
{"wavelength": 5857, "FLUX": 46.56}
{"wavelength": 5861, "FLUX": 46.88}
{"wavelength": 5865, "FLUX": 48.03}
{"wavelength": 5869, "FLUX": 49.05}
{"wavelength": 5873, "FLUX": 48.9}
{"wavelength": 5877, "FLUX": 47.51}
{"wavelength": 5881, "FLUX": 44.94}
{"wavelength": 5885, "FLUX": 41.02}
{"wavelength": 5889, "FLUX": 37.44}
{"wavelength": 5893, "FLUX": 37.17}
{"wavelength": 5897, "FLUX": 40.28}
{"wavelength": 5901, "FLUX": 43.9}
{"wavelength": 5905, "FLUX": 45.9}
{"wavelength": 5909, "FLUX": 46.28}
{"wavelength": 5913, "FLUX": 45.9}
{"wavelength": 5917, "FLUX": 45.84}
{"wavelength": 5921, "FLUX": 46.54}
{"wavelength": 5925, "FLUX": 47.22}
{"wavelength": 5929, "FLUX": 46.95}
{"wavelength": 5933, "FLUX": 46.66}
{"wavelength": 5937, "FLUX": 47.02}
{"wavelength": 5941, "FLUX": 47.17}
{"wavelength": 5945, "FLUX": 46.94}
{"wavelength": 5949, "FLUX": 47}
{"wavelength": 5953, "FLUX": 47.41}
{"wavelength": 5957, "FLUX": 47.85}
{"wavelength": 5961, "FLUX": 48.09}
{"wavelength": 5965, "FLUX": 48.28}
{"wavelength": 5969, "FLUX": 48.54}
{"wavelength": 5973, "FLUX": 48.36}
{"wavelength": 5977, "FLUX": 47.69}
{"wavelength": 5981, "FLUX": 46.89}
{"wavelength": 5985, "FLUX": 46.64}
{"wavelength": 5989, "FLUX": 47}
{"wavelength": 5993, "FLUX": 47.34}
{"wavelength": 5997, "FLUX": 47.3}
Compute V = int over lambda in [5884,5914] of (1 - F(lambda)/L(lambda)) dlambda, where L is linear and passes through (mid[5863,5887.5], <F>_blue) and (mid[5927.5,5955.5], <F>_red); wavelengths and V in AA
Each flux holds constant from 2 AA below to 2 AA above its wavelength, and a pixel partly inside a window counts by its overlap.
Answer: 2.9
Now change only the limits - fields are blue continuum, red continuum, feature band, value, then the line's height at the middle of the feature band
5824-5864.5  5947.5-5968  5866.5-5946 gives 4.1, 47.6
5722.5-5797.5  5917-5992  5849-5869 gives 0.0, 47.4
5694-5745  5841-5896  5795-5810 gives -0.8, 46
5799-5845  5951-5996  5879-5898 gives 3.1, 48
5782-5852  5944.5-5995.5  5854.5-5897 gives 2.9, 47.9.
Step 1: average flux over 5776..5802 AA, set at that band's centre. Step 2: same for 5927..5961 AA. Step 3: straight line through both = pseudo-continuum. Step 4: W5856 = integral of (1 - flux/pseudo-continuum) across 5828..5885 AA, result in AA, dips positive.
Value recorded 0.3 AA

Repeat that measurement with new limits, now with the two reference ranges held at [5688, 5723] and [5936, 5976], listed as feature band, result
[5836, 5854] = -0.1 AA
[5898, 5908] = 0.6 AA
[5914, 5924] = 0.3 AA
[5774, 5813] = -0.9 AA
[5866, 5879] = -0.3 AA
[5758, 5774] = -0.4 AA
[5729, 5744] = -0.3 AA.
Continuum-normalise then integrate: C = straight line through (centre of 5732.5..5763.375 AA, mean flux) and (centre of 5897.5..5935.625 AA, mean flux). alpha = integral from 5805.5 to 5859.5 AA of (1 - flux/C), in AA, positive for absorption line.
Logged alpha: -1.6 AA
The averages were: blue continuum 47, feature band 47.8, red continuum 45.9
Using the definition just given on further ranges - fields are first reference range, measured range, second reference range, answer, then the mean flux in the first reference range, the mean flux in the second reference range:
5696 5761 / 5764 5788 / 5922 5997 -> -0.10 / 46.9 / 47.4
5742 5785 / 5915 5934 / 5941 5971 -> 0.38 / 47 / 47.7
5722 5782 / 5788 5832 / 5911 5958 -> -1.33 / 47.3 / 46.9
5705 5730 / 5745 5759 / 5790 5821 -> 0.29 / 46.9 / 48.7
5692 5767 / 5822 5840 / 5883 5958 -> -0.79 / 46.9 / 44.9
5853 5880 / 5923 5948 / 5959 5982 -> 0.47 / 47.7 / 48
